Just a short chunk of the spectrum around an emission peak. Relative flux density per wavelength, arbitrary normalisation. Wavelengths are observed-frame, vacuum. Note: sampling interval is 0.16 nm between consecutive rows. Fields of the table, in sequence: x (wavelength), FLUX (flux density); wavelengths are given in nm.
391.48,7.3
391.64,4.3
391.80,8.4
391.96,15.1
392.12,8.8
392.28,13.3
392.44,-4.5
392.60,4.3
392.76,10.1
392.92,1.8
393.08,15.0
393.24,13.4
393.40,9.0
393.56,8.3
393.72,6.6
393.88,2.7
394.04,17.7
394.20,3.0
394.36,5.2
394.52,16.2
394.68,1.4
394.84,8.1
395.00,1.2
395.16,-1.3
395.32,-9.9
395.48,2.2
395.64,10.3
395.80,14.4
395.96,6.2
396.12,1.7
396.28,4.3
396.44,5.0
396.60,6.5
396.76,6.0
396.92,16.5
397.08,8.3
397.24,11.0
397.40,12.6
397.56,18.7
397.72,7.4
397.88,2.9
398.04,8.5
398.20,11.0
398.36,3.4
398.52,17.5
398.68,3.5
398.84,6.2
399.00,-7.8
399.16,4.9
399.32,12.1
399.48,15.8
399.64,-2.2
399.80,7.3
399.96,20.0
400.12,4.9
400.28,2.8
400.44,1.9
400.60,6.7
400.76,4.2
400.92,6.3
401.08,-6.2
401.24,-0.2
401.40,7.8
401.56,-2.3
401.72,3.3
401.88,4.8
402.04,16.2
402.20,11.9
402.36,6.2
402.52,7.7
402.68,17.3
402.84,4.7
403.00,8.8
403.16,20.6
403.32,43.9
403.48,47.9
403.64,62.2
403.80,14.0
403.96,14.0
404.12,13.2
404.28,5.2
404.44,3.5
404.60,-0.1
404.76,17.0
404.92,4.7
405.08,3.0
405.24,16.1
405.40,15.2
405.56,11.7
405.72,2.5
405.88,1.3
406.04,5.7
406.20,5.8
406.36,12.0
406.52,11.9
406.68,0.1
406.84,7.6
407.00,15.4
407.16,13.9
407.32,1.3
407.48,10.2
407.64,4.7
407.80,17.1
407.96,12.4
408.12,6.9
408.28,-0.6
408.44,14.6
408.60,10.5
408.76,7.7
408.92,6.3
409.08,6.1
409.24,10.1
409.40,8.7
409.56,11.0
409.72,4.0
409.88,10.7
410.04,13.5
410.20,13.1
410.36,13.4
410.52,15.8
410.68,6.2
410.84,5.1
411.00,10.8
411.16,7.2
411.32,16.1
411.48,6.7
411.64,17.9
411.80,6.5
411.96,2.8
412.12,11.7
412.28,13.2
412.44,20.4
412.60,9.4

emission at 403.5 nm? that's [O II] 3727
